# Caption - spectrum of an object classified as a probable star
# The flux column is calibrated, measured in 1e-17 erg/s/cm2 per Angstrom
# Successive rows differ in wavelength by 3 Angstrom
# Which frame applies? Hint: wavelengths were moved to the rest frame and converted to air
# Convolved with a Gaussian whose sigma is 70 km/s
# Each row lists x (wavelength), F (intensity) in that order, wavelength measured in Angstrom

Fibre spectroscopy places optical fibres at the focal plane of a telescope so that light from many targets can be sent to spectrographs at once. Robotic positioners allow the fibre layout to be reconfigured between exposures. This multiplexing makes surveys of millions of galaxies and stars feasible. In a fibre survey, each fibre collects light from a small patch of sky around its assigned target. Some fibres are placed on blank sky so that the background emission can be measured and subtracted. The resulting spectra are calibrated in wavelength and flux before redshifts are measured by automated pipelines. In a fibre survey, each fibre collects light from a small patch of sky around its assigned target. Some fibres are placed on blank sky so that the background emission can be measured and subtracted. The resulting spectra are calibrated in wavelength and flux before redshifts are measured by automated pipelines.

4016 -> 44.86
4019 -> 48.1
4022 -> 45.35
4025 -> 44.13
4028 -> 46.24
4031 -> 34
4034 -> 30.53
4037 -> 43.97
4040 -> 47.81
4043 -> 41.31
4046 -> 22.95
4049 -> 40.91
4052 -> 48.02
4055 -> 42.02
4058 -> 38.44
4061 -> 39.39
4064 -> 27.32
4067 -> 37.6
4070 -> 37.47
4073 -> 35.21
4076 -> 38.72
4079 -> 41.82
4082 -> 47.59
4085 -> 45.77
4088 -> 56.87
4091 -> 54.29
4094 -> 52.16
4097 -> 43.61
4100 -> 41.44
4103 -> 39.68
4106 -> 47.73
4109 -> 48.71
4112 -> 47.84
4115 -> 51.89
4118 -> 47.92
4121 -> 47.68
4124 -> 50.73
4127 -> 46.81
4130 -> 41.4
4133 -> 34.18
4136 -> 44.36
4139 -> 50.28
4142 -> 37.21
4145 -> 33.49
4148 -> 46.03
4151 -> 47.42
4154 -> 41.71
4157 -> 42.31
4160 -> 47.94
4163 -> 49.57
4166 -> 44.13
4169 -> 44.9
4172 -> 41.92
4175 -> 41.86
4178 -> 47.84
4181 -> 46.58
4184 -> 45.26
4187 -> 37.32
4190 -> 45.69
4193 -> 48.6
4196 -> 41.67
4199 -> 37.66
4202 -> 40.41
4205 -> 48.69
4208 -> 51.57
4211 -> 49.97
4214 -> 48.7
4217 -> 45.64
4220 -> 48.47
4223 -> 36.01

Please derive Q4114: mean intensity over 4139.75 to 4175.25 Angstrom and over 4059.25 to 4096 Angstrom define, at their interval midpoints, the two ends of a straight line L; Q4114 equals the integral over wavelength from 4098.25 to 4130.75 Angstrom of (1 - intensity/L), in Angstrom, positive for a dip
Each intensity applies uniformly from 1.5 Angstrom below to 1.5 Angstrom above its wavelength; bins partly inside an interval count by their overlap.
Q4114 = -2.66 Angstrom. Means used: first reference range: 42.8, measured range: 46.6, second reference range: 43.4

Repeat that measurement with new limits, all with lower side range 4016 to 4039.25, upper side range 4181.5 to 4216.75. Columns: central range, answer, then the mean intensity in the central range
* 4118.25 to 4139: -0.46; 44.9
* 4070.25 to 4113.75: -2.35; 45.6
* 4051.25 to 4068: 1.68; 38.4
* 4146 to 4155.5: -0.04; 44.4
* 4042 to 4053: 1.24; 37.7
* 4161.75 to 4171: -0.28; 45.9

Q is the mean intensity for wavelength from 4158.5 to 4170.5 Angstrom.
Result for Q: 46.6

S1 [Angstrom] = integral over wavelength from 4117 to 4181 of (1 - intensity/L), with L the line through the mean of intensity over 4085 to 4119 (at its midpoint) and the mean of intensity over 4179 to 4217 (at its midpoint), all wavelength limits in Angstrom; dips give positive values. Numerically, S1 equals 3.4 Angstrom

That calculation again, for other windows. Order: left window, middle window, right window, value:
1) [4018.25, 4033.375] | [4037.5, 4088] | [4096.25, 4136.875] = 4.1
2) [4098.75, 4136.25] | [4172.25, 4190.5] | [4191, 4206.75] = 0.1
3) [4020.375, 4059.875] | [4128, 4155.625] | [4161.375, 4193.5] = 1.1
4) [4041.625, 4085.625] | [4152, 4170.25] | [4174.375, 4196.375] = -0.7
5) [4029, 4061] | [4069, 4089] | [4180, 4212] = -1.4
